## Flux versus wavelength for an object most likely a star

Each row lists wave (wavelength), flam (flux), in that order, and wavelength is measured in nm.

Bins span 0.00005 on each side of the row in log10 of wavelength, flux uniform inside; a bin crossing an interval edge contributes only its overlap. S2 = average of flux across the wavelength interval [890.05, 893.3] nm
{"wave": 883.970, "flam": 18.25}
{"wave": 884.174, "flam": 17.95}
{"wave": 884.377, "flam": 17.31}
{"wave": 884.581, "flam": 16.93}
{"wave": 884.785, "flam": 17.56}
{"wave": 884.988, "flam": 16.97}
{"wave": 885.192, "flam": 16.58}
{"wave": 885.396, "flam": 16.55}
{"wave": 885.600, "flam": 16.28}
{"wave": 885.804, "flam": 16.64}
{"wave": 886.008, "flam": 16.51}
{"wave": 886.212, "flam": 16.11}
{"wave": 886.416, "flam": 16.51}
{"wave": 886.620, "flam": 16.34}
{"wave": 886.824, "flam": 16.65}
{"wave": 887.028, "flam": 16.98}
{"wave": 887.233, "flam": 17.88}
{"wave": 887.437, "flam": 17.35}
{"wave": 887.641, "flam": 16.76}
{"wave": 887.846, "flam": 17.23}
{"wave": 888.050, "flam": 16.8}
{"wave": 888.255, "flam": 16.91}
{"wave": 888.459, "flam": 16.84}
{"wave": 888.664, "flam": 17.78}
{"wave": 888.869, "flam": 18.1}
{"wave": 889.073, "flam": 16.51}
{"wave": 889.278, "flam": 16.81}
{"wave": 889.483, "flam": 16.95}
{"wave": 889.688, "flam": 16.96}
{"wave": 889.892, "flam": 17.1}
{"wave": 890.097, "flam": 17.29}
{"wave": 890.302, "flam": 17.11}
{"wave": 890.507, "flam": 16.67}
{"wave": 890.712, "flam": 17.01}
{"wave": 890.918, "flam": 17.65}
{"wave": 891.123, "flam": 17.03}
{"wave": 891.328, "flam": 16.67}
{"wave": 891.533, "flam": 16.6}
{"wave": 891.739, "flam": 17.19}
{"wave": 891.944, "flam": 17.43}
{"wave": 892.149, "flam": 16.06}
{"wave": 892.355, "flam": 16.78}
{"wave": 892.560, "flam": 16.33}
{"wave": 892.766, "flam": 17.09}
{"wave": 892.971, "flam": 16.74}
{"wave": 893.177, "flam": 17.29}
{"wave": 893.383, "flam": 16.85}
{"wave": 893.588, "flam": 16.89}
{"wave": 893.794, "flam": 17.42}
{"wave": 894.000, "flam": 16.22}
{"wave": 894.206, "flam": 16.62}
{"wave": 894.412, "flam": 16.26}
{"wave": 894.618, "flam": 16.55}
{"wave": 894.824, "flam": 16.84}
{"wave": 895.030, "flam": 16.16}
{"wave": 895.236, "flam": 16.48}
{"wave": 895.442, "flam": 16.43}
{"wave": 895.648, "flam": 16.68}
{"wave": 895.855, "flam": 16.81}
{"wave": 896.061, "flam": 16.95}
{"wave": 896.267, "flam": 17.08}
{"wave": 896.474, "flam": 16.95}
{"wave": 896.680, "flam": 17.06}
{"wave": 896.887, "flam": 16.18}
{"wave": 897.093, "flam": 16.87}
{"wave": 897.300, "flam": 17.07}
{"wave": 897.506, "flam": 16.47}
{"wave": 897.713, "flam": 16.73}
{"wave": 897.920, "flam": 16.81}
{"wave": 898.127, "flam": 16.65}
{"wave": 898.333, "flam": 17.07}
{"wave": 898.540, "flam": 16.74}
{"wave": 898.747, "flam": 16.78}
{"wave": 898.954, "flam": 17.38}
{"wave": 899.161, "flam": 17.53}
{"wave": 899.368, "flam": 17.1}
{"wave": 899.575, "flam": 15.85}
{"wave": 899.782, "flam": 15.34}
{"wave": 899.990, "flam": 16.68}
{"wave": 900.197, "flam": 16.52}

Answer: 16.9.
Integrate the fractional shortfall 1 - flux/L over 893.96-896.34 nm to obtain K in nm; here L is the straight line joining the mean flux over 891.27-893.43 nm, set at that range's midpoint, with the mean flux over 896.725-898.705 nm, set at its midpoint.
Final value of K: 0.03 nm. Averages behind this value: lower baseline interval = 16.8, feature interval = 16.6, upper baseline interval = 16.7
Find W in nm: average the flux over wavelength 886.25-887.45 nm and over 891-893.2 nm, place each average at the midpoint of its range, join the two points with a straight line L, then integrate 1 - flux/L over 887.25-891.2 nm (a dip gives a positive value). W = -0.06 nm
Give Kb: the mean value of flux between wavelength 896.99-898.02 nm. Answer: 16.8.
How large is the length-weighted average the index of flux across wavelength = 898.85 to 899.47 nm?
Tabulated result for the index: 17.3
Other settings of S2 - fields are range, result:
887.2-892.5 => 17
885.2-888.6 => 16.8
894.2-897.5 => 16.7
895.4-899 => 16.8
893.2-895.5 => 16.6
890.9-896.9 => 16.8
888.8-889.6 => 17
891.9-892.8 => 16.7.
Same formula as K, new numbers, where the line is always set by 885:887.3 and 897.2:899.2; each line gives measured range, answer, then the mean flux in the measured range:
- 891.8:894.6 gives 0.004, 16.8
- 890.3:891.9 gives -0.025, 17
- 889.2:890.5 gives -0.023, 17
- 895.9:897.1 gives 0.002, 16.9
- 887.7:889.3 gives -0.043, 17.1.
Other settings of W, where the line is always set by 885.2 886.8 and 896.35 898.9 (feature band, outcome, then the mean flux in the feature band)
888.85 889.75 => -0.024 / 17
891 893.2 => -0.027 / 16.8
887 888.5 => -0.056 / 17.1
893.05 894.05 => -0.018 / 17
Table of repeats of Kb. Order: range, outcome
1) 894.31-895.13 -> 16.5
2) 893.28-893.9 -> 17.1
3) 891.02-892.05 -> 17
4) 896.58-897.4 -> 16.8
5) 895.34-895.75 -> 16.6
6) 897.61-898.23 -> 16.7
